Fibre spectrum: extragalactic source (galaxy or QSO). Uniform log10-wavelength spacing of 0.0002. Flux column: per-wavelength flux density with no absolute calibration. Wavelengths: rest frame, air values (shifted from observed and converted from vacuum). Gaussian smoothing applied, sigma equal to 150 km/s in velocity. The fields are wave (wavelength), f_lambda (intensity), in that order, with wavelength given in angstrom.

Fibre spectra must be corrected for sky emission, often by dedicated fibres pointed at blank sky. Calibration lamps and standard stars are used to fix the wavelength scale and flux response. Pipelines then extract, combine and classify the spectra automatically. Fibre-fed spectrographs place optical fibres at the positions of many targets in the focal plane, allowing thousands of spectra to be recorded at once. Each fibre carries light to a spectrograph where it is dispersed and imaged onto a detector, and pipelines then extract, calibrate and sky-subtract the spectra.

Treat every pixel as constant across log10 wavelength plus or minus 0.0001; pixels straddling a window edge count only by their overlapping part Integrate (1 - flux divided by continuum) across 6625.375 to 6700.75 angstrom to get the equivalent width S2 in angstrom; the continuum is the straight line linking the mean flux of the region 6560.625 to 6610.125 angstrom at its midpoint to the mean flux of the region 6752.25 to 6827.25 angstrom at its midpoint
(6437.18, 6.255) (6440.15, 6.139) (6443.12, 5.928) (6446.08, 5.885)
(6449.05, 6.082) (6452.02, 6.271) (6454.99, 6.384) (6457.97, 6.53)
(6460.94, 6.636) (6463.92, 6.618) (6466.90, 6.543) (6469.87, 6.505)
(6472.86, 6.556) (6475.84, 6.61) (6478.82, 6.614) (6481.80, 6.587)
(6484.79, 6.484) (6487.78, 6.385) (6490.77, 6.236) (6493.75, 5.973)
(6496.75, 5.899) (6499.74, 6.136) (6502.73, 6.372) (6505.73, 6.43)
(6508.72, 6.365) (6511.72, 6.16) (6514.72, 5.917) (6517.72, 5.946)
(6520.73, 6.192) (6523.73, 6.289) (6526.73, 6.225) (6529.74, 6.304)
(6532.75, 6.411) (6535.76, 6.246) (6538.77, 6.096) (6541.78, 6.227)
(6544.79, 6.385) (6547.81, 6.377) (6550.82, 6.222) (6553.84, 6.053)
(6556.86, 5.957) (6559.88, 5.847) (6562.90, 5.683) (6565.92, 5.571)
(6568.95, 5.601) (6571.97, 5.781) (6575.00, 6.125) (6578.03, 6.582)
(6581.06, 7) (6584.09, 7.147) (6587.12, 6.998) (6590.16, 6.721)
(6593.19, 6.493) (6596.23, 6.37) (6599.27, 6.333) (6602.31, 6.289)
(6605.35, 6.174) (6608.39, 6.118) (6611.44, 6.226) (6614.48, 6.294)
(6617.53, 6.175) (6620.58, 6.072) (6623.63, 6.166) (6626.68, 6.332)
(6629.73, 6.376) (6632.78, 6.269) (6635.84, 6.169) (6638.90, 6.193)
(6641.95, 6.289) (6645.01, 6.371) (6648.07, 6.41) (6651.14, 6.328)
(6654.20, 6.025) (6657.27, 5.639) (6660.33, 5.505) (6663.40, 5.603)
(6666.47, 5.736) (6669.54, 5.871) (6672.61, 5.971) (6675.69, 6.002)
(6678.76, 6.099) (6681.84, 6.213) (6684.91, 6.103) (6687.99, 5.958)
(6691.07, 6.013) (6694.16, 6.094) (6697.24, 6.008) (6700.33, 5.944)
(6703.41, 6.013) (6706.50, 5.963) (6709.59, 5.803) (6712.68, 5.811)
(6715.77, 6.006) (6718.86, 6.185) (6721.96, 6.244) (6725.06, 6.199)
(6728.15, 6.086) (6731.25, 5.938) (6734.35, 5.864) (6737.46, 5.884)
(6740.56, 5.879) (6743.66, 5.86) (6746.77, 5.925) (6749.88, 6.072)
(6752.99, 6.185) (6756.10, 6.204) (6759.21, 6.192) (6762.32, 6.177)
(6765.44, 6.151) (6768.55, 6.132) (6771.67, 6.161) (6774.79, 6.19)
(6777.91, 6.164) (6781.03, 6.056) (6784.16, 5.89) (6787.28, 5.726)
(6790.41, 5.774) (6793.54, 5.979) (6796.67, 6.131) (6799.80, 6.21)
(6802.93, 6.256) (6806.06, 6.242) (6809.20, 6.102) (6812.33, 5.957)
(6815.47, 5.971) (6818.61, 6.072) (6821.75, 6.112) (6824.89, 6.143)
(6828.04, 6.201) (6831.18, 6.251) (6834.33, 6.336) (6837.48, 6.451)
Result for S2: 2.0 angstrom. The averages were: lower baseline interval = 6.3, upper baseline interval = 6.09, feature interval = 6.06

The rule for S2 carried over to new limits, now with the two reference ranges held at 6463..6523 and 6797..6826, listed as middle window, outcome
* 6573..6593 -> -1.5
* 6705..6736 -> 0.8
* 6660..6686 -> 1.2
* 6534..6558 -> 0.3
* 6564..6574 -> 1.0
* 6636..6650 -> -0.2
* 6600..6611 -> 0.1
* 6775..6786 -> 0.2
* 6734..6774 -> 0.6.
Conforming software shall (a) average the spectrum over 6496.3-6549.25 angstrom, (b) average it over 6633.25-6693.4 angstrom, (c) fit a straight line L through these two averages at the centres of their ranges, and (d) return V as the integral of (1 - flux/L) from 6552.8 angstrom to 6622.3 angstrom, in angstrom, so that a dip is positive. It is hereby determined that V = -1.24 angstrom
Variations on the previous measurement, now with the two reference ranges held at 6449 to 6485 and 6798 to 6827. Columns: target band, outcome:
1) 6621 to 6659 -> 0.7 angstrom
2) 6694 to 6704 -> 0.4 angstrom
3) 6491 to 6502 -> 0.7 angstrom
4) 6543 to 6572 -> 2.0 angstrom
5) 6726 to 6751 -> 1.1 angstrom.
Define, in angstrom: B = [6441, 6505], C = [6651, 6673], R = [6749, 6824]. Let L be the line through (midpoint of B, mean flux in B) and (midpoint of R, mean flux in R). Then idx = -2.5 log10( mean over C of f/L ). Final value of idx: 0.07 mag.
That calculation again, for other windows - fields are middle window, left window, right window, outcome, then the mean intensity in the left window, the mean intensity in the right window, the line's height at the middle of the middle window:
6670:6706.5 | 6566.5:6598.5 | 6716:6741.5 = 0.022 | 6.45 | 6.04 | 6.15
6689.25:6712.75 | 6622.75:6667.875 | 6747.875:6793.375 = 0.022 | 6.09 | 6.07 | 6.08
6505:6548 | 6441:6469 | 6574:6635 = 0.023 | 6.32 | 6.41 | 6.36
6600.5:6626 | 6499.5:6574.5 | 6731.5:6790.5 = -0.020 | 6.11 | 6.03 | 6.08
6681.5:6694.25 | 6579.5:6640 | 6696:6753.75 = 0.011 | 6.4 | 5.99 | 6.12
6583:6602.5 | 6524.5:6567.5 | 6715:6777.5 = -0.089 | 6.12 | 6.08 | 6.11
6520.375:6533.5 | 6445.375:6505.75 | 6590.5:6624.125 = 0.008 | 6.37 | 6.27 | 6.33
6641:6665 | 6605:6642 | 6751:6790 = 0.032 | 6.22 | 6.09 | 6.19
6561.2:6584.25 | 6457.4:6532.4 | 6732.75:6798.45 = 0.021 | 6.34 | 6.03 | 6.25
